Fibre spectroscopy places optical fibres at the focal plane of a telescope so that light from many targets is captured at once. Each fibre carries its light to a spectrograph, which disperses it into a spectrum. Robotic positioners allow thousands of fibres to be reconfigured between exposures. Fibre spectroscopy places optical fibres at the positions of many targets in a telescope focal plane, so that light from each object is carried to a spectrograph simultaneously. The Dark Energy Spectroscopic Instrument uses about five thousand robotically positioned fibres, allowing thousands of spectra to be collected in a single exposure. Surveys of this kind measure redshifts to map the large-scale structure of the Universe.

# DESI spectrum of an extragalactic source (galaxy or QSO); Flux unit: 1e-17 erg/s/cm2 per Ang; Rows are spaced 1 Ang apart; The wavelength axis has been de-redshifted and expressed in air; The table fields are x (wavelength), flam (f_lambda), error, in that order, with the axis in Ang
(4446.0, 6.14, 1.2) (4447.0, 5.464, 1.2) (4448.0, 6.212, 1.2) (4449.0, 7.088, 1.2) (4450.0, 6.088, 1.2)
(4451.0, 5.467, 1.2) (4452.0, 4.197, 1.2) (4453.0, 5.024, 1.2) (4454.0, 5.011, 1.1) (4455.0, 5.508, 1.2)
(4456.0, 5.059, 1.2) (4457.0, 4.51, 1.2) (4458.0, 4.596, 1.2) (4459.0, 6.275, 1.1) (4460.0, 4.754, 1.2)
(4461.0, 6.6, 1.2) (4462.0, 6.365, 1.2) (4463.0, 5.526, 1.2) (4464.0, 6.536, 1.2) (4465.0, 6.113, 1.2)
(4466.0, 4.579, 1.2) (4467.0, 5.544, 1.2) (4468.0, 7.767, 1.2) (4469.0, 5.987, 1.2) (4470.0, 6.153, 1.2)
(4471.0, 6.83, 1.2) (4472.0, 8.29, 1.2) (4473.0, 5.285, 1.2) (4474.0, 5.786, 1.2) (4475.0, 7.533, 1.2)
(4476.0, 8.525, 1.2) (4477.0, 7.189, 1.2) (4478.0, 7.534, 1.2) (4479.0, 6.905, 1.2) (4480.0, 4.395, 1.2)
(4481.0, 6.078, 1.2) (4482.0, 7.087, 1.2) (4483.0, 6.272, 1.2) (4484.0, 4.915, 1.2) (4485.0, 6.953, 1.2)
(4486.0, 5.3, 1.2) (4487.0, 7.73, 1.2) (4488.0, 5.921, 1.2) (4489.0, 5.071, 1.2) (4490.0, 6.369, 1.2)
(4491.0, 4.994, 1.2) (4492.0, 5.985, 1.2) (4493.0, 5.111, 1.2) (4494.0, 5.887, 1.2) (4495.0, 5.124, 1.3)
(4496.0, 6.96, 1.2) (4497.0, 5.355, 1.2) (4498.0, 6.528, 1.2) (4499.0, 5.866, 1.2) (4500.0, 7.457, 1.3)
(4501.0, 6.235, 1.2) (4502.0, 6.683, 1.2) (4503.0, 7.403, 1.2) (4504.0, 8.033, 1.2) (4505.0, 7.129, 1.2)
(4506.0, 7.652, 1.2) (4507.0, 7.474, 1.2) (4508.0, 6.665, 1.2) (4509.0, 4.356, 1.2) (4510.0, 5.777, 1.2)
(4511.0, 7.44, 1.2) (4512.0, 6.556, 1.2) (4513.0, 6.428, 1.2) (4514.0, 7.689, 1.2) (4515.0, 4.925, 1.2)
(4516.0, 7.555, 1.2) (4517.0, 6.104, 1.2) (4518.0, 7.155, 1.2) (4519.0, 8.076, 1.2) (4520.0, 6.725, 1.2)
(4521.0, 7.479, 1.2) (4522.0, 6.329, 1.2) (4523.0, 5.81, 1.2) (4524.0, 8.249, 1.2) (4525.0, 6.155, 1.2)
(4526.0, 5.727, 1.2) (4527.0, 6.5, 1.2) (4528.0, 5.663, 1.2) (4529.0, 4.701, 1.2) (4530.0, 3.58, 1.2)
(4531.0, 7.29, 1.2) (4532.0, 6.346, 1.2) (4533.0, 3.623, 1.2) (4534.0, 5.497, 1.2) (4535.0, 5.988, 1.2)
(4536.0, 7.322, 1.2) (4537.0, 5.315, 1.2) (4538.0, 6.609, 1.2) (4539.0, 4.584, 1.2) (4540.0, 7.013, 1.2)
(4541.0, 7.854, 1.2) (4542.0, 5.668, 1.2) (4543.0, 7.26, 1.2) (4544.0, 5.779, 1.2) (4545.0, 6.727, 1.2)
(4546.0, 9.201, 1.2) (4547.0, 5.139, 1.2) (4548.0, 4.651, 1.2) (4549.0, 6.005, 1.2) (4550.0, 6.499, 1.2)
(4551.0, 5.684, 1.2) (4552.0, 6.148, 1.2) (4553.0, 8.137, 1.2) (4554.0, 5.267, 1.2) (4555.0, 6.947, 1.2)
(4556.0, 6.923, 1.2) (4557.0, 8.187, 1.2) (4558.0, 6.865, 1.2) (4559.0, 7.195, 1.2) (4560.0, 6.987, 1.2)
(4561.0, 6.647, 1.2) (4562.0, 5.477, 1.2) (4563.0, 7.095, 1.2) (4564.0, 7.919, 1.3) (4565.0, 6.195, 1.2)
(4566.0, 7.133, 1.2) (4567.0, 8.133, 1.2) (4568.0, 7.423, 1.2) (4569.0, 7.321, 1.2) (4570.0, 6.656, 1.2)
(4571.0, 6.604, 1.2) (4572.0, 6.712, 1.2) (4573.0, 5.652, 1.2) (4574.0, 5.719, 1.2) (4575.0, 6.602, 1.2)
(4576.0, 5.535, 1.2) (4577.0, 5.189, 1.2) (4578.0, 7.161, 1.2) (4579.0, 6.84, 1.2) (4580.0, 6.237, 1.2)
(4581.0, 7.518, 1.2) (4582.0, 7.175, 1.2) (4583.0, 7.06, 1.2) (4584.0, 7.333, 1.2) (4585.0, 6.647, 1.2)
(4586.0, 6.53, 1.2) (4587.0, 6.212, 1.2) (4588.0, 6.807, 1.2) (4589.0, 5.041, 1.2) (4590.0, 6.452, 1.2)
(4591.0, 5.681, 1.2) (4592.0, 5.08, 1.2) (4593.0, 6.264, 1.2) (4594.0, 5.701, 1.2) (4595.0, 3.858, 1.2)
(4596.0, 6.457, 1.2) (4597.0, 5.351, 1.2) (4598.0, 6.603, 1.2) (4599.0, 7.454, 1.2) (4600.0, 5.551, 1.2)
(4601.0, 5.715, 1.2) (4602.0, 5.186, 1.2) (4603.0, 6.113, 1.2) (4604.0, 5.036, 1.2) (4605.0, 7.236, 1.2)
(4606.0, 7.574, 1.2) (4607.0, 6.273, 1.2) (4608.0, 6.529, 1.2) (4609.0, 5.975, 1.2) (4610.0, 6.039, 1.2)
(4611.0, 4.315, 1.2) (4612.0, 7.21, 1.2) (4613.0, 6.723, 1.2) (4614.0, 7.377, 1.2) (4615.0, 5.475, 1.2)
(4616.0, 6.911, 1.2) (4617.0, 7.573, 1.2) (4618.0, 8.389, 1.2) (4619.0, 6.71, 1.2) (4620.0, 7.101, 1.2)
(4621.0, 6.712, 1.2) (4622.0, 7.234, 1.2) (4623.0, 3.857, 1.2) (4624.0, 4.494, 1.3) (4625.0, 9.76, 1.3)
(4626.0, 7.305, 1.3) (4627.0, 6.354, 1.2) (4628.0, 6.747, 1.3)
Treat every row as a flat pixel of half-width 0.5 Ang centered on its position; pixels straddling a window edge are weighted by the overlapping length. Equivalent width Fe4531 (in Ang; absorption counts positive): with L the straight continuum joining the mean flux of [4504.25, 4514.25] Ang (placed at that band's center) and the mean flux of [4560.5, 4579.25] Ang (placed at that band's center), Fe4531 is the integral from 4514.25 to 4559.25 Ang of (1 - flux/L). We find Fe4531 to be 2.1 Ang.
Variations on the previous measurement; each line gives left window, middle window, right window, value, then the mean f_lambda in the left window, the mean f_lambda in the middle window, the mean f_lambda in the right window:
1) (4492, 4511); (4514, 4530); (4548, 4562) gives 0.2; 6.44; 6.42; 6.61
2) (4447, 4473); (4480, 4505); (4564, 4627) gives -1.0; 5.83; 6.2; 6.44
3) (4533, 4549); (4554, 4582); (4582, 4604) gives -2.8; 6.21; 6.75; 6.05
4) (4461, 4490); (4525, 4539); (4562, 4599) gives 1.6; 6.37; 5.68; 6.44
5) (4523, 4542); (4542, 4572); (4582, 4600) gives -3.4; 5.99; 6.75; 6.16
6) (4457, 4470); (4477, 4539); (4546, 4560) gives -1.0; 5.84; 6.29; 6.55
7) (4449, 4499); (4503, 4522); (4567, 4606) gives -2.3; 6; 6.85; 6.3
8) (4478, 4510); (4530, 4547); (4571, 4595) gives 0.0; 6.27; 6.26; 6.27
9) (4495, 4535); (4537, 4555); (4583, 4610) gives -0.1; 6.42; 6.35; 6.12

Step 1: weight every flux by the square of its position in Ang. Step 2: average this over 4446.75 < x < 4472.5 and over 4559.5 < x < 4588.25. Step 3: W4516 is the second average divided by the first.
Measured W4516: 1.2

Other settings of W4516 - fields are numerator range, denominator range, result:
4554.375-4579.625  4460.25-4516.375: 1.09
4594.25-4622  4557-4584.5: 0.95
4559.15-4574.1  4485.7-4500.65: 1.18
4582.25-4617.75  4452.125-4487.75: 1.08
